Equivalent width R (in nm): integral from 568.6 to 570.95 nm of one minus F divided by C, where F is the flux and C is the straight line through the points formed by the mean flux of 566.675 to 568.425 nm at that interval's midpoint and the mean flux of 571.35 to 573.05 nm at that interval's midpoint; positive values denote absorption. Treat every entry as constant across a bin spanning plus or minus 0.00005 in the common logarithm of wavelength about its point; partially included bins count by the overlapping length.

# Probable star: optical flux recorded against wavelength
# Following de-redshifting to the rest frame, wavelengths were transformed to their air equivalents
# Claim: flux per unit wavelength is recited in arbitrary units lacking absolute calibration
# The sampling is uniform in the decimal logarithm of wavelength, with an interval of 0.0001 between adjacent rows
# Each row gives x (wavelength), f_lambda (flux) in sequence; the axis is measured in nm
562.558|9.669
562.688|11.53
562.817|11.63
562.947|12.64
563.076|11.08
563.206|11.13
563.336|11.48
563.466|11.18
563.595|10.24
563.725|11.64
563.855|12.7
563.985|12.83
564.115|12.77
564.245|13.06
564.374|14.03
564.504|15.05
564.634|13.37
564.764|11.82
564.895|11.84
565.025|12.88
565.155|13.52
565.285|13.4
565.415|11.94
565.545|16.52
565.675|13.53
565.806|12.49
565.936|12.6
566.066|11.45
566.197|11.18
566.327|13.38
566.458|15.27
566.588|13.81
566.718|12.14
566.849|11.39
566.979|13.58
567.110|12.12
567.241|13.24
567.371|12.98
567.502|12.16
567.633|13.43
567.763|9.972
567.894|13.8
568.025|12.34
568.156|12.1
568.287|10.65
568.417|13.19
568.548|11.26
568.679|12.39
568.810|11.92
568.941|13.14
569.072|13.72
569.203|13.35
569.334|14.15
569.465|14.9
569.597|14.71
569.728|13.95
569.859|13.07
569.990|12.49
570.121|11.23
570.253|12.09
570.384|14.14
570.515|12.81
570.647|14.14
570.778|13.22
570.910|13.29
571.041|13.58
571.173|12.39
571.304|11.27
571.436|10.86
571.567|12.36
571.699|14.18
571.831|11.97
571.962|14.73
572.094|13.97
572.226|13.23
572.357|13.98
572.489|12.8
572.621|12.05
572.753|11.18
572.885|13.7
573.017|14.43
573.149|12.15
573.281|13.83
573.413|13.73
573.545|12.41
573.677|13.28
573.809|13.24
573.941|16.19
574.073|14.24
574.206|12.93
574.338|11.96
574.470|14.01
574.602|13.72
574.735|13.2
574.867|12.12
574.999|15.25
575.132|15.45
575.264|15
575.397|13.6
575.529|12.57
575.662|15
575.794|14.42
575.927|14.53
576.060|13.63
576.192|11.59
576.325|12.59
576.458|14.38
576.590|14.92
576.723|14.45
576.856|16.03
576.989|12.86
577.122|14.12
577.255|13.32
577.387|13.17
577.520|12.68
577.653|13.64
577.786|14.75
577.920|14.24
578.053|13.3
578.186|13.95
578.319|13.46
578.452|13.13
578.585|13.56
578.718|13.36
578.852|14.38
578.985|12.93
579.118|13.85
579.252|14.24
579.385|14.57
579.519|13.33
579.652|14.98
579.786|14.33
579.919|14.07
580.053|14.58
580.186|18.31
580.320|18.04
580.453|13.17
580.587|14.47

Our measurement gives -0.11 nm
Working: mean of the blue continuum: 12.3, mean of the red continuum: 13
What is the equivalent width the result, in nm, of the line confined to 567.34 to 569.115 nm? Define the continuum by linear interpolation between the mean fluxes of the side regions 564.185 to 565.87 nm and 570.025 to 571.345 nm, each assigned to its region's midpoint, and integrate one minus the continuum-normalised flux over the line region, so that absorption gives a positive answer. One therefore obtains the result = 0.10 nm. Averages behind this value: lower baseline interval 13.3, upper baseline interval 12.8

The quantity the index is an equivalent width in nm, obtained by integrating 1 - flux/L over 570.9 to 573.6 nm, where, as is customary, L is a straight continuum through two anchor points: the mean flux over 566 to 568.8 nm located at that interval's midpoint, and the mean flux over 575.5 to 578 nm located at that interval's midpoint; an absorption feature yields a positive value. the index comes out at 0.05 nm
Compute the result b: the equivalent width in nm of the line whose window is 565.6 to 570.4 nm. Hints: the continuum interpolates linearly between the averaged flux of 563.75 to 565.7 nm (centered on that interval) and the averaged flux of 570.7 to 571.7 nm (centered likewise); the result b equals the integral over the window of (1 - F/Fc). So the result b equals 0.04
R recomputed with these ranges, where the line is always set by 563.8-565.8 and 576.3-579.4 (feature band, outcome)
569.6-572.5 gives 0.11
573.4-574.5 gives 0.01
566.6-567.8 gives 0.08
